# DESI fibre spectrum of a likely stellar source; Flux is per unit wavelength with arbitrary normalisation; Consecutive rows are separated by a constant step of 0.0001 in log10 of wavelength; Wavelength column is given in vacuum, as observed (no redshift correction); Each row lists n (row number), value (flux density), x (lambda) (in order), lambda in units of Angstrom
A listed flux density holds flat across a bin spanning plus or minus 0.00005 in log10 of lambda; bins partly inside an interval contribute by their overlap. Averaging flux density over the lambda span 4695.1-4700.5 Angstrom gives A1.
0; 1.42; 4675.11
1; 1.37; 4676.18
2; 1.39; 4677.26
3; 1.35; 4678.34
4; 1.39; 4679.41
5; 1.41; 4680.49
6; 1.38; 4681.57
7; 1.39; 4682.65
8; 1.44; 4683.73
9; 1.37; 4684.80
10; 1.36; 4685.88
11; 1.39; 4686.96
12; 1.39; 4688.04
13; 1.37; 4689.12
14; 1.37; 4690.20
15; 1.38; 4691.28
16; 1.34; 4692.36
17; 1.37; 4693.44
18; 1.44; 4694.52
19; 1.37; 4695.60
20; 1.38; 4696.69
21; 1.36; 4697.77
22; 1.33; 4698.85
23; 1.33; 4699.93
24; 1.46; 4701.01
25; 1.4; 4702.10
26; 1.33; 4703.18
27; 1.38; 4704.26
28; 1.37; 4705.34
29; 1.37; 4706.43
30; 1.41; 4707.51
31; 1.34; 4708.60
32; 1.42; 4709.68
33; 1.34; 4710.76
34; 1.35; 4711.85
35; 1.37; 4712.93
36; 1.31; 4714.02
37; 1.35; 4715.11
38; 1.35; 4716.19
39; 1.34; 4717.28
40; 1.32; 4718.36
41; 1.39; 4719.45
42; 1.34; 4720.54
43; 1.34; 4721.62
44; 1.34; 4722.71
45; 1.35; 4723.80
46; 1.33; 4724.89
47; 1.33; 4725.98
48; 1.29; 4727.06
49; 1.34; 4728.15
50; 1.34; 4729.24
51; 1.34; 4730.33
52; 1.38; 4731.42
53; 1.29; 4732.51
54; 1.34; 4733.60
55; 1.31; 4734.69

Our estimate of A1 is 1.35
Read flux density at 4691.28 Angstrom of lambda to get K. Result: 1.38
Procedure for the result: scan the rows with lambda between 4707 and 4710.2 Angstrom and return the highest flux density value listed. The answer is 1.42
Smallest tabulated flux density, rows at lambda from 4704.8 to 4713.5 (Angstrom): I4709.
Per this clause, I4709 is 1.34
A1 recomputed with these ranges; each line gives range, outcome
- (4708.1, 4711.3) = 1.37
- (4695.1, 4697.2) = 1.37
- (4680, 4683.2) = 1.39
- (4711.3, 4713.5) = 1.36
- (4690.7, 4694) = 1.36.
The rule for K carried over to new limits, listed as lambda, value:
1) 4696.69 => 1.38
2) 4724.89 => 1.33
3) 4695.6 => 1.37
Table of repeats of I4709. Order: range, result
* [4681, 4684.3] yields 1.38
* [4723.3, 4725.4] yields 1.33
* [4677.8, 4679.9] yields 1.35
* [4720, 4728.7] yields 1.29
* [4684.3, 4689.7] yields 1.36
